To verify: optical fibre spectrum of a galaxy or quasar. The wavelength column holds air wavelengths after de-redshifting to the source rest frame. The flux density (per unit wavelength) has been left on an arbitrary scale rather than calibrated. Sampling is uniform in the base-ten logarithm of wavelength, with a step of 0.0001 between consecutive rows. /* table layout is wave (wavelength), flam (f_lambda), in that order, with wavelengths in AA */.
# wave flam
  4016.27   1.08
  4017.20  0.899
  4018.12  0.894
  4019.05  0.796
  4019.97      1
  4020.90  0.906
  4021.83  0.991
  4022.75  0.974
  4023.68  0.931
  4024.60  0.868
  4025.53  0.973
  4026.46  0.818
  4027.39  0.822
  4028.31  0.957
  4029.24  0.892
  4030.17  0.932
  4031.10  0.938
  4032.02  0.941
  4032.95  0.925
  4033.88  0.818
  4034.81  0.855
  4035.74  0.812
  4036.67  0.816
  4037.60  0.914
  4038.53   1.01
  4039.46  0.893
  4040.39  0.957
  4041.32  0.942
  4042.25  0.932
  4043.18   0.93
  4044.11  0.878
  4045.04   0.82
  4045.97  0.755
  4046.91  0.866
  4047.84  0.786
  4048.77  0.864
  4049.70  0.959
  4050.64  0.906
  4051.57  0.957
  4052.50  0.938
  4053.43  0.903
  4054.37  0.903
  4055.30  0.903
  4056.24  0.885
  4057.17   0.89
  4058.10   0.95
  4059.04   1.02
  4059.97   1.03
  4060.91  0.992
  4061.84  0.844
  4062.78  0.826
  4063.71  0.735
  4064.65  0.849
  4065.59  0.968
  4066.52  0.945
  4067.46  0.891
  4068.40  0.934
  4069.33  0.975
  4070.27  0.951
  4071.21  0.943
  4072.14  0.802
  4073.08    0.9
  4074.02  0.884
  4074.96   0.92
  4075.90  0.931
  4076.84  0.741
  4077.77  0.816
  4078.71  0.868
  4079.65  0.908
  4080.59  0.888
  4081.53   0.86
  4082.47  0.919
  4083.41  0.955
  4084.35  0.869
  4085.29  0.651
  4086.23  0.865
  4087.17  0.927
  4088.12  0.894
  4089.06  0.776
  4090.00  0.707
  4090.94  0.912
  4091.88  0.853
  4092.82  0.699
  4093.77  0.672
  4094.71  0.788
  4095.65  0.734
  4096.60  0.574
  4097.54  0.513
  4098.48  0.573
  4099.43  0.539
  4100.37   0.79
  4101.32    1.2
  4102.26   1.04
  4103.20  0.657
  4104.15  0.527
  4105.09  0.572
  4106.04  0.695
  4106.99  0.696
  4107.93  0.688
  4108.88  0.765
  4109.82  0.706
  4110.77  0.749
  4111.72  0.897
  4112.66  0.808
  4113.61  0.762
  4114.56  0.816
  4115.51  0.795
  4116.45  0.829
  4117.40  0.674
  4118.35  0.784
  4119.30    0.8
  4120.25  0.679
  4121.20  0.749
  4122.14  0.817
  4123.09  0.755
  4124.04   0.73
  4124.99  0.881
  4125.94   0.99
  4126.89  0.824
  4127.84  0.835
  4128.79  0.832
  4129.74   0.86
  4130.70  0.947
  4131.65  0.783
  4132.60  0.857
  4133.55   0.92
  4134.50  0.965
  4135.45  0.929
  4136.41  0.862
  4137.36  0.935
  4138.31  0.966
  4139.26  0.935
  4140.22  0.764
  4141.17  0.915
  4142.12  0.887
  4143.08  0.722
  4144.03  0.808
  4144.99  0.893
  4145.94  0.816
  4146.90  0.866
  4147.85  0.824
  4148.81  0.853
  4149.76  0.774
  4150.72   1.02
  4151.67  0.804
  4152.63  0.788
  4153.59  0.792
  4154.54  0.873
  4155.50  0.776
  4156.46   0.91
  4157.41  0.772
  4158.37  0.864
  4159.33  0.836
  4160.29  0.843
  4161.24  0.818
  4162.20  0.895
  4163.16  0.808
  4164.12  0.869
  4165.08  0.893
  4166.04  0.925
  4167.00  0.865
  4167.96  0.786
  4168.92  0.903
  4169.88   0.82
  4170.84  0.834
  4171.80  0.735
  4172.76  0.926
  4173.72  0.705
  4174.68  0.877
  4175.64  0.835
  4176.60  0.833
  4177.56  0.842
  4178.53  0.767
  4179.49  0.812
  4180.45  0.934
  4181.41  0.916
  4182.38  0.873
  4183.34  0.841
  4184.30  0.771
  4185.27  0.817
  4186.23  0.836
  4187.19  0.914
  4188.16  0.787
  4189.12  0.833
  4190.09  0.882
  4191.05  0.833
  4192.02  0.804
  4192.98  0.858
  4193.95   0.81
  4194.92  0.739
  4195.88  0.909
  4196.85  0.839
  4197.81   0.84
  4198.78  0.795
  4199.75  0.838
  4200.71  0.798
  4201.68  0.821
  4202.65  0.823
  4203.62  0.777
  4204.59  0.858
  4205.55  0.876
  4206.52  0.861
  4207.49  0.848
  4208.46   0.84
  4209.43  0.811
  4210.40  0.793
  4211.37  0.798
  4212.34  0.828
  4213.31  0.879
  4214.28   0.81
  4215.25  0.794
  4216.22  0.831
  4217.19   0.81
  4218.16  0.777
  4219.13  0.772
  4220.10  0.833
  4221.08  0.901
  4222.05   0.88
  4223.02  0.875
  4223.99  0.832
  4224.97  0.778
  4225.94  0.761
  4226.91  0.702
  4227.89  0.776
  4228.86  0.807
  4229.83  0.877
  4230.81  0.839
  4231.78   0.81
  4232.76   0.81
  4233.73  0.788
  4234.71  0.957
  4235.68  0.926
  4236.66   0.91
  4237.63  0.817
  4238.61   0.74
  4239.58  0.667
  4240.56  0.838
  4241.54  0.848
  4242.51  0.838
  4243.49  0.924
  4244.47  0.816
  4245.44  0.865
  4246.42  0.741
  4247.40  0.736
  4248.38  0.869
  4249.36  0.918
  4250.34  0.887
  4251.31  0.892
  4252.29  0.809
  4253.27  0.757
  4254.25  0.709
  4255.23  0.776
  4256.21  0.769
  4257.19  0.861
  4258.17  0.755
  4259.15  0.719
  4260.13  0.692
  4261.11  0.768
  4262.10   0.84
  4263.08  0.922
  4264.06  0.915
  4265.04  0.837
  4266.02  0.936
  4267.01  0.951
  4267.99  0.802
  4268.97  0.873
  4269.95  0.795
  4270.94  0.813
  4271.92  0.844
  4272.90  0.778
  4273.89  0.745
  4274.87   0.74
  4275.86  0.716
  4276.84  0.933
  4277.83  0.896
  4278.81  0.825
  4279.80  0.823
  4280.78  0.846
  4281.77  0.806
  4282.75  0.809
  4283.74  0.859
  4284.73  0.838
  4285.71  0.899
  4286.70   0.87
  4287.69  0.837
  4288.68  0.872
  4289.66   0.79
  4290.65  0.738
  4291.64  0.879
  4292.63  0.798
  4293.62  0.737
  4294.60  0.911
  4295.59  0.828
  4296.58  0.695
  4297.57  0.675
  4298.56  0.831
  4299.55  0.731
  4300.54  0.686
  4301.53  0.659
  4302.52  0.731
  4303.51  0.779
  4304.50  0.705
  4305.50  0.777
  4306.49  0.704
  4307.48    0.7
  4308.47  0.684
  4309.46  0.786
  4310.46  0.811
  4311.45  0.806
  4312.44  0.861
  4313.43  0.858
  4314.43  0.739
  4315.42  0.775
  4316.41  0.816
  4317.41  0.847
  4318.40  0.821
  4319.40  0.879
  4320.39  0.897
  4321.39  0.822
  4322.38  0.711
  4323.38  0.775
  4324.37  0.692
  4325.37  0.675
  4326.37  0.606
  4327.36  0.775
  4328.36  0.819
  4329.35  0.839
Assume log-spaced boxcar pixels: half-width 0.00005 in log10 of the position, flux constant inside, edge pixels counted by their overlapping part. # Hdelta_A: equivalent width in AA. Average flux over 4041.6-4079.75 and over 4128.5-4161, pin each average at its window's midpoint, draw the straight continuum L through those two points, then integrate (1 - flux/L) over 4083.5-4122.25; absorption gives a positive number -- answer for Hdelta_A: 5.23 AA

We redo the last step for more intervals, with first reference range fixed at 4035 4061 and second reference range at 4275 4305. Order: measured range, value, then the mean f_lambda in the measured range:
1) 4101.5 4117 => 2.1 AA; 0.759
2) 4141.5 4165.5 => 0.5 AA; 0.84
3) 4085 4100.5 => 2.7 AA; 0.733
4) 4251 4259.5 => 0.3 AA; 0.782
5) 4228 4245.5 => -0.3 AA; 0.836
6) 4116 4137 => 0.9 AA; 0.832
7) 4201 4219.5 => 0.3 AA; 0.821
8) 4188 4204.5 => 0.3 AA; 0.824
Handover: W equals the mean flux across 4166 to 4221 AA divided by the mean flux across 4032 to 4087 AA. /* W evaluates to 0.9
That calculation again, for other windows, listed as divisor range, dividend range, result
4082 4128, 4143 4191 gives 1.09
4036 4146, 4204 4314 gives 0.97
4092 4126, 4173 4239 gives 1.11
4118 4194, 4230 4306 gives 0.96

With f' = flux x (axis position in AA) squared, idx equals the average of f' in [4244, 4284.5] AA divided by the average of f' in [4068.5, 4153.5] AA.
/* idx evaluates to 1.1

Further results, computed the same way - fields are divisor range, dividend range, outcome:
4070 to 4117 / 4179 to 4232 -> 1.10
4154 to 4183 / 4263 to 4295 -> 1.04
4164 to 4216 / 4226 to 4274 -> 1.01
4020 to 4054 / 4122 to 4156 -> 1.00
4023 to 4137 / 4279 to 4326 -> 1.04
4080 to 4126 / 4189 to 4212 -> 1.12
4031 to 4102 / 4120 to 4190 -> 1.02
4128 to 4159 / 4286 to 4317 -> 0.97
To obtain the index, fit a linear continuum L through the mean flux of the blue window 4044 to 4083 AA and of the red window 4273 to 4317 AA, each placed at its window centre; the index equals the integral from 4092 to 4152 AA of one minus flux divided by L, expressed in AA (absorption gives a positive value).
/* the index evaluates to 4.6 AA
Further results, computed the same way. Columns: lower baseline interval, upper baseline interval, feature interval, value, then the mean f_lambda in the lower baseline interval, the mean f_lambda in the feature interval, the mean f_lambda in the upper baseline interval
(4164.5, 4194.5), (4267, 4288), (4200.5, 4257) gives 0.8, 0.841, 0.822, 0.829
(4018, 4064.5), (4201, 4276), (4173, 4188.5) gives 0.1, 0.901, 0.837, 0.821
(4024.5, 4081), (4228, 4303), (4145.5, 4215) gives 1.0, 0.896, 0.837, 0.816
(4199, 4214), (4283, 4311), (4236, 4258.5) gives -0.3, 0.829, 0.816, 0.779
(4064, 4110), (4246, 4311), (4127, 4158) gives -1.9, 0.811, 0.858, 0.802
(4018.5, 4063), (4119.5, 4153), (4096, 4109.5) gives 2.6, 0.905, 0.702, 0.851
